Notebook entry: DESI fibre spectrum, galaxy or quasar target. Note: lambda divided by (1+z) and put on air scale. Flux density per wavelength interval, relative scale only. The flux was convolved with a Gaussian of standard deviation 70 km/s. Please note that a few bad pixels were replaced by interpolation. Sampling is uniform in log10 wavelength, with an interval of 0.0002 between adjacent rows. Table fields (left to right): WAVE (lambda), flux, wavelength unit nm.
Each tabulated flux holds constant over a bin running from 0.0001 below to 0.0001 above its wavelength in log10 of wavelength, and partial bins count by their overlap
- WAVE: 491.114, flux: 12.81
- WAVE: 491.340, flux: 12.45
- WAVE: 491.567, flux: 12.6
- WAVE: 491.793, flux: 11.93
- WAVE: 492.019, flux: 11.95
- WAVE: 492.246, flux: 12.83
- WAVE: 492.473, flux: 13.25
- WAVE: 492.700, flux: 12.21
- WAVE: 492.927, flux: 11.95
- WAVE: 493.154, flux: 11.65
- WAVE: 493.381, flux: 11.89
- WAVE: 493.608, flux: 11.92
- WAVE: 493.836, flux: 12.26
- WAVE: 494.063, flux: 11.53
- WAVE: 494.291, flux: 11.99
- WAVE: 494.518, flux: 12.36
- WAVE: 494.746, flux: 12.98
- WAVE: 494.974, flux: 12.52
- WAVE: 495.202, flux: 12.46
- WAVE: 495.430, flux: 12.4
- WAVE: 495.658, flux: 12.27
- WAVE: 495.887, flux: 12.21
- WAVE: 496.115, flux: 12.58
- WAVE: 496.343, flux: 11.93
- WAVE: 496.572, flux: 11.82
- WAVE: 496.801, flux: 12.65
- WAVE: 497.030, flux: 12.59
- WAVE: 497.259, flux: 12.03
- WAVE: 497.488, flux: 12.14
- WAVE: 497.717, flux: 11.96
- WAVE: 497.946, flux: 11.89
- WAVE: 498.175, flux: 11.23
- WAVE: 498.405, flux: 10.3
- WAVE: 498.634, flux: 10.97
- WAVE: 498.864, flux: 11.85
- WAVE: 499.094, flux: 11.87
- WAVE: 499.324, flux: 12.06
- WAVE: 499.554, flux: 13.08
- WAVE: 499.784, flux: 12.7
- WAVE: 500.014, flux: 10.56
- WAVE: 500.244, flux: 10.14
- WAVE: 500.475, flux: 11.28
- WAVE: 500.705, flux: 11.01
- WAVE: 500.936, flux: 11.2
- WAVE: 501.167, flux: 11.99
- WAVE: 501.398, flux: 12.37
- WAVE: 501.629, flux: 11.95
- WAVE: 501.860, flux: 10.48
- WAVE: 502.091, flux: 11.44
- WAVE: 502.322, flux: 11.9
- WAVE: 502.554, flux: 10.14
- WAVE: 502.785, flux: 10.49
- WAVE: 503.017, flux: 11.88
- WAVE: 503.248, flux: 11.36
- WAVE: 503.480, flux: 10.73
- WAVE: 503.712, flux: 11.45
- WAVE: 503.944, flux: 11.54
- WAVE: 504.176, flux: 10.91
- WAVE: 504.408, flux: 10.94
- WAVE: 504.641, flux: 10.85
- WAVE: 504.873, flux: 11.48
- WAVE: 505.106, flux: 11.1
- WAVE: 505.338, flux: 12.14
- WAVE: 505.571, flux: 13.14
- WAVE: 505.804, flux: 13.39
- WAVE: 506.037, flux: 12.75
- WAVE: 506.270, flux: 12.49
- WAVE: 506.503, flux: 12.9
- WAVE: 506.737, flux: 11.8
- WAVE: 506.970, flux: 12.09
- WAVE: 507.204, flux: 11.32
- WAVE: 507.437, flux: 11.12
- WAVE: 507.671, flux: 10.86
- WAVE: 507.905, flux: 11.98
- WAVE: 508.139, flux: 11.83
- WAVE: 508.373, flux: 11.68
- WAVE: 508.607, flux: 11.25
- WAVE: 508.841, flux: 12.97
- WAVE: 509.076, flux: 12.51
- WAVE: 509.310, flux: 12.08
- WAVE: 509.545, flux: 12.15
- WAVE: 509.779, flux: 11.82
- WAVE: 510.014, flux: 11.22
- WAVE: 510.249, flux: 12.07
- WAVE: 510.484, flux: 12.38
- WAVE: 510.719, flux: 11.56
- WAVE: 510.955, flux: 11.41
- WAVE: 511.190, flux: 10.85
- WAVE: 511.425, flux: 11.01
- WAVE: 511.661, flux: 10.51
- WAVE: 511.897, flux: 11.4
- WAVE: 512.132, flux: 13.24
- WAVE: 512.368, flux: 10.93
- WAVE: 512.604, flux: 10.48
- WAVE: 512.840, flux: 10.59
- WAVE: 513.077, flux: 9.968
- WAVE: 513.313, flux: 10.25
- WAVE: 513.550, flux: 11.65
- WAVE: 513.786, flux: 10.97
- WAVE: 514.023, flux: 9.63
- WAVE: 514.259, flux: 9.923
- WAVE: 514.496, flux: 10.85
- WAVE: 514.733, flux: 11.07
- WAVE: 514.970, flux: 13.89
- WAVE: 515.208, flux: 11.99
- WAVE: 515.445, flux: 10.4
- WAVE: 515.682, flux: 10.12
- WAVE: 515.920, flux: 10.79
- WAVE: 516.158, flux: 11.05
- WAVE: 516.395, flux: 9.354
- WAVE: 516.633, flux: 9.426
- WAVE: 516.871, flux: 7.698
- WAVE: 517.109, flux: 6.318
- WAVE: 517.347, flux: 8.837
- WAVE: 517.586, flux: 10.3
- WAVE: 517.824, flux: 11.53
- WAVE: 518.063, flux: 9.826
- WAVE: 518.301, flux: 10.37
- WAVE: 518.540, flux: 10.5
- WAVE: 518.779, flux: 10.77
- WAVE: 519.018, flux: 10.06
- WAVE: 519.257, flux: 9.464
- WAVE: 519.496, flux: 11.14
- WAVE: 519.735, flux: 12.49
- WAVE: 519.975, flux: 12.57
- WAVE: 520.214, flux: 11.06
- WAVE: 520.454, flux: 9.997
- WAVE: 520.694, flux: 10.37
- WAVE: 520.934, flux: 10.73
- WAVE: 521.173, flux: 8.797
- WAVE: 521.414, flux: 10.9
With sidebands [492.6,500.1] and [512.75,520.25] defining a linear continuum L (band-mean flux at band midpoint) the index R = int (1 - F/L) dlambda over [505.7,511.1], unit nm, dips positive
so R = -0.43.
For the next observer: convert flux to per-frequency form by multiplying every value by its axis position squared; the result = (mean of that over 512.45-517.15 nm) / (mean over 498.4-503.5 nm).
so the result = 0.96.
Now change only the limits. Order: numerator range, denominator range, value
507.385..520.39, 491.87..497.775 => 0.96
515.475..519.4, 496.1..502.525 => 0.90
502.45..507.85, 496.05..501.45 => 1.01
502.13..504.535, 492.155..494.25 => 0.96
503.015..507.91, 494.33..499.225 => 1.01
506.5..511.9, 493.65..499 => 1.02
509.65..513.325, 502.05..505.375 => 1.04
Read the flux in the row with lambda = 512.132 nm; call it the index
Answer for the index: 13.24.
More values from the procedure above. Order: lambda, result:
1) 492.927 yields 11.95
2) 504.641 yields 10.85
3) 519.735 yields 12.49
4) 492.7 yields 12.21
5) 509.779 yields 11.82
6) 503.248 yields 11.36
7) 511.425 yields 11.01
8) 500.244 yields 10.14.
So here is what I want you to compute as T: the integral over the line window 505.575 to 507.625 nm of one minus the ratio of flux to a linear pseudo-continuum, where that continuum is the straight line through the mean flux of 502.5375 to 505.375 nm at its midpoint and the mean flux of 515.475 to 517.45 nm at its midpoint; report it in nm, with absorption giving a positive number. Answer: -0.28 nm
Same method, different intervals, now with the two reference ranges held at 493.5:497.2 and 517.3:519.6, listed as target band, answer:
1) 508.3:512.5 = -0.275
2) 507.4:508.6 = -0.032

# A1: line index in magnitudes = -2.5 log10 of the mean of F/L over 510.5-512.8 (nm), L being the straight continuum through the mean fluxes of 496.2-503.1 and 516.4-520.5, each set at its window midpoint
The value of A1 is -0.06 mag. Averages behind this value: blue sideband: 11.6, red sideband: 10.1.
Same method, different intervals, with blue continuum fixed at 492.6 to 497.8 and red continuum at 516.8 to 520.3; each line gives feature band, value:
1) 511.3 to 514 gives -0.02 mag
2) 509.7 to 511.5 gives -0.06 mag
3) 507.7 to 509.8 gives -0.09 mag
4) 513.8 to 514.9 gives 0.00 mag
